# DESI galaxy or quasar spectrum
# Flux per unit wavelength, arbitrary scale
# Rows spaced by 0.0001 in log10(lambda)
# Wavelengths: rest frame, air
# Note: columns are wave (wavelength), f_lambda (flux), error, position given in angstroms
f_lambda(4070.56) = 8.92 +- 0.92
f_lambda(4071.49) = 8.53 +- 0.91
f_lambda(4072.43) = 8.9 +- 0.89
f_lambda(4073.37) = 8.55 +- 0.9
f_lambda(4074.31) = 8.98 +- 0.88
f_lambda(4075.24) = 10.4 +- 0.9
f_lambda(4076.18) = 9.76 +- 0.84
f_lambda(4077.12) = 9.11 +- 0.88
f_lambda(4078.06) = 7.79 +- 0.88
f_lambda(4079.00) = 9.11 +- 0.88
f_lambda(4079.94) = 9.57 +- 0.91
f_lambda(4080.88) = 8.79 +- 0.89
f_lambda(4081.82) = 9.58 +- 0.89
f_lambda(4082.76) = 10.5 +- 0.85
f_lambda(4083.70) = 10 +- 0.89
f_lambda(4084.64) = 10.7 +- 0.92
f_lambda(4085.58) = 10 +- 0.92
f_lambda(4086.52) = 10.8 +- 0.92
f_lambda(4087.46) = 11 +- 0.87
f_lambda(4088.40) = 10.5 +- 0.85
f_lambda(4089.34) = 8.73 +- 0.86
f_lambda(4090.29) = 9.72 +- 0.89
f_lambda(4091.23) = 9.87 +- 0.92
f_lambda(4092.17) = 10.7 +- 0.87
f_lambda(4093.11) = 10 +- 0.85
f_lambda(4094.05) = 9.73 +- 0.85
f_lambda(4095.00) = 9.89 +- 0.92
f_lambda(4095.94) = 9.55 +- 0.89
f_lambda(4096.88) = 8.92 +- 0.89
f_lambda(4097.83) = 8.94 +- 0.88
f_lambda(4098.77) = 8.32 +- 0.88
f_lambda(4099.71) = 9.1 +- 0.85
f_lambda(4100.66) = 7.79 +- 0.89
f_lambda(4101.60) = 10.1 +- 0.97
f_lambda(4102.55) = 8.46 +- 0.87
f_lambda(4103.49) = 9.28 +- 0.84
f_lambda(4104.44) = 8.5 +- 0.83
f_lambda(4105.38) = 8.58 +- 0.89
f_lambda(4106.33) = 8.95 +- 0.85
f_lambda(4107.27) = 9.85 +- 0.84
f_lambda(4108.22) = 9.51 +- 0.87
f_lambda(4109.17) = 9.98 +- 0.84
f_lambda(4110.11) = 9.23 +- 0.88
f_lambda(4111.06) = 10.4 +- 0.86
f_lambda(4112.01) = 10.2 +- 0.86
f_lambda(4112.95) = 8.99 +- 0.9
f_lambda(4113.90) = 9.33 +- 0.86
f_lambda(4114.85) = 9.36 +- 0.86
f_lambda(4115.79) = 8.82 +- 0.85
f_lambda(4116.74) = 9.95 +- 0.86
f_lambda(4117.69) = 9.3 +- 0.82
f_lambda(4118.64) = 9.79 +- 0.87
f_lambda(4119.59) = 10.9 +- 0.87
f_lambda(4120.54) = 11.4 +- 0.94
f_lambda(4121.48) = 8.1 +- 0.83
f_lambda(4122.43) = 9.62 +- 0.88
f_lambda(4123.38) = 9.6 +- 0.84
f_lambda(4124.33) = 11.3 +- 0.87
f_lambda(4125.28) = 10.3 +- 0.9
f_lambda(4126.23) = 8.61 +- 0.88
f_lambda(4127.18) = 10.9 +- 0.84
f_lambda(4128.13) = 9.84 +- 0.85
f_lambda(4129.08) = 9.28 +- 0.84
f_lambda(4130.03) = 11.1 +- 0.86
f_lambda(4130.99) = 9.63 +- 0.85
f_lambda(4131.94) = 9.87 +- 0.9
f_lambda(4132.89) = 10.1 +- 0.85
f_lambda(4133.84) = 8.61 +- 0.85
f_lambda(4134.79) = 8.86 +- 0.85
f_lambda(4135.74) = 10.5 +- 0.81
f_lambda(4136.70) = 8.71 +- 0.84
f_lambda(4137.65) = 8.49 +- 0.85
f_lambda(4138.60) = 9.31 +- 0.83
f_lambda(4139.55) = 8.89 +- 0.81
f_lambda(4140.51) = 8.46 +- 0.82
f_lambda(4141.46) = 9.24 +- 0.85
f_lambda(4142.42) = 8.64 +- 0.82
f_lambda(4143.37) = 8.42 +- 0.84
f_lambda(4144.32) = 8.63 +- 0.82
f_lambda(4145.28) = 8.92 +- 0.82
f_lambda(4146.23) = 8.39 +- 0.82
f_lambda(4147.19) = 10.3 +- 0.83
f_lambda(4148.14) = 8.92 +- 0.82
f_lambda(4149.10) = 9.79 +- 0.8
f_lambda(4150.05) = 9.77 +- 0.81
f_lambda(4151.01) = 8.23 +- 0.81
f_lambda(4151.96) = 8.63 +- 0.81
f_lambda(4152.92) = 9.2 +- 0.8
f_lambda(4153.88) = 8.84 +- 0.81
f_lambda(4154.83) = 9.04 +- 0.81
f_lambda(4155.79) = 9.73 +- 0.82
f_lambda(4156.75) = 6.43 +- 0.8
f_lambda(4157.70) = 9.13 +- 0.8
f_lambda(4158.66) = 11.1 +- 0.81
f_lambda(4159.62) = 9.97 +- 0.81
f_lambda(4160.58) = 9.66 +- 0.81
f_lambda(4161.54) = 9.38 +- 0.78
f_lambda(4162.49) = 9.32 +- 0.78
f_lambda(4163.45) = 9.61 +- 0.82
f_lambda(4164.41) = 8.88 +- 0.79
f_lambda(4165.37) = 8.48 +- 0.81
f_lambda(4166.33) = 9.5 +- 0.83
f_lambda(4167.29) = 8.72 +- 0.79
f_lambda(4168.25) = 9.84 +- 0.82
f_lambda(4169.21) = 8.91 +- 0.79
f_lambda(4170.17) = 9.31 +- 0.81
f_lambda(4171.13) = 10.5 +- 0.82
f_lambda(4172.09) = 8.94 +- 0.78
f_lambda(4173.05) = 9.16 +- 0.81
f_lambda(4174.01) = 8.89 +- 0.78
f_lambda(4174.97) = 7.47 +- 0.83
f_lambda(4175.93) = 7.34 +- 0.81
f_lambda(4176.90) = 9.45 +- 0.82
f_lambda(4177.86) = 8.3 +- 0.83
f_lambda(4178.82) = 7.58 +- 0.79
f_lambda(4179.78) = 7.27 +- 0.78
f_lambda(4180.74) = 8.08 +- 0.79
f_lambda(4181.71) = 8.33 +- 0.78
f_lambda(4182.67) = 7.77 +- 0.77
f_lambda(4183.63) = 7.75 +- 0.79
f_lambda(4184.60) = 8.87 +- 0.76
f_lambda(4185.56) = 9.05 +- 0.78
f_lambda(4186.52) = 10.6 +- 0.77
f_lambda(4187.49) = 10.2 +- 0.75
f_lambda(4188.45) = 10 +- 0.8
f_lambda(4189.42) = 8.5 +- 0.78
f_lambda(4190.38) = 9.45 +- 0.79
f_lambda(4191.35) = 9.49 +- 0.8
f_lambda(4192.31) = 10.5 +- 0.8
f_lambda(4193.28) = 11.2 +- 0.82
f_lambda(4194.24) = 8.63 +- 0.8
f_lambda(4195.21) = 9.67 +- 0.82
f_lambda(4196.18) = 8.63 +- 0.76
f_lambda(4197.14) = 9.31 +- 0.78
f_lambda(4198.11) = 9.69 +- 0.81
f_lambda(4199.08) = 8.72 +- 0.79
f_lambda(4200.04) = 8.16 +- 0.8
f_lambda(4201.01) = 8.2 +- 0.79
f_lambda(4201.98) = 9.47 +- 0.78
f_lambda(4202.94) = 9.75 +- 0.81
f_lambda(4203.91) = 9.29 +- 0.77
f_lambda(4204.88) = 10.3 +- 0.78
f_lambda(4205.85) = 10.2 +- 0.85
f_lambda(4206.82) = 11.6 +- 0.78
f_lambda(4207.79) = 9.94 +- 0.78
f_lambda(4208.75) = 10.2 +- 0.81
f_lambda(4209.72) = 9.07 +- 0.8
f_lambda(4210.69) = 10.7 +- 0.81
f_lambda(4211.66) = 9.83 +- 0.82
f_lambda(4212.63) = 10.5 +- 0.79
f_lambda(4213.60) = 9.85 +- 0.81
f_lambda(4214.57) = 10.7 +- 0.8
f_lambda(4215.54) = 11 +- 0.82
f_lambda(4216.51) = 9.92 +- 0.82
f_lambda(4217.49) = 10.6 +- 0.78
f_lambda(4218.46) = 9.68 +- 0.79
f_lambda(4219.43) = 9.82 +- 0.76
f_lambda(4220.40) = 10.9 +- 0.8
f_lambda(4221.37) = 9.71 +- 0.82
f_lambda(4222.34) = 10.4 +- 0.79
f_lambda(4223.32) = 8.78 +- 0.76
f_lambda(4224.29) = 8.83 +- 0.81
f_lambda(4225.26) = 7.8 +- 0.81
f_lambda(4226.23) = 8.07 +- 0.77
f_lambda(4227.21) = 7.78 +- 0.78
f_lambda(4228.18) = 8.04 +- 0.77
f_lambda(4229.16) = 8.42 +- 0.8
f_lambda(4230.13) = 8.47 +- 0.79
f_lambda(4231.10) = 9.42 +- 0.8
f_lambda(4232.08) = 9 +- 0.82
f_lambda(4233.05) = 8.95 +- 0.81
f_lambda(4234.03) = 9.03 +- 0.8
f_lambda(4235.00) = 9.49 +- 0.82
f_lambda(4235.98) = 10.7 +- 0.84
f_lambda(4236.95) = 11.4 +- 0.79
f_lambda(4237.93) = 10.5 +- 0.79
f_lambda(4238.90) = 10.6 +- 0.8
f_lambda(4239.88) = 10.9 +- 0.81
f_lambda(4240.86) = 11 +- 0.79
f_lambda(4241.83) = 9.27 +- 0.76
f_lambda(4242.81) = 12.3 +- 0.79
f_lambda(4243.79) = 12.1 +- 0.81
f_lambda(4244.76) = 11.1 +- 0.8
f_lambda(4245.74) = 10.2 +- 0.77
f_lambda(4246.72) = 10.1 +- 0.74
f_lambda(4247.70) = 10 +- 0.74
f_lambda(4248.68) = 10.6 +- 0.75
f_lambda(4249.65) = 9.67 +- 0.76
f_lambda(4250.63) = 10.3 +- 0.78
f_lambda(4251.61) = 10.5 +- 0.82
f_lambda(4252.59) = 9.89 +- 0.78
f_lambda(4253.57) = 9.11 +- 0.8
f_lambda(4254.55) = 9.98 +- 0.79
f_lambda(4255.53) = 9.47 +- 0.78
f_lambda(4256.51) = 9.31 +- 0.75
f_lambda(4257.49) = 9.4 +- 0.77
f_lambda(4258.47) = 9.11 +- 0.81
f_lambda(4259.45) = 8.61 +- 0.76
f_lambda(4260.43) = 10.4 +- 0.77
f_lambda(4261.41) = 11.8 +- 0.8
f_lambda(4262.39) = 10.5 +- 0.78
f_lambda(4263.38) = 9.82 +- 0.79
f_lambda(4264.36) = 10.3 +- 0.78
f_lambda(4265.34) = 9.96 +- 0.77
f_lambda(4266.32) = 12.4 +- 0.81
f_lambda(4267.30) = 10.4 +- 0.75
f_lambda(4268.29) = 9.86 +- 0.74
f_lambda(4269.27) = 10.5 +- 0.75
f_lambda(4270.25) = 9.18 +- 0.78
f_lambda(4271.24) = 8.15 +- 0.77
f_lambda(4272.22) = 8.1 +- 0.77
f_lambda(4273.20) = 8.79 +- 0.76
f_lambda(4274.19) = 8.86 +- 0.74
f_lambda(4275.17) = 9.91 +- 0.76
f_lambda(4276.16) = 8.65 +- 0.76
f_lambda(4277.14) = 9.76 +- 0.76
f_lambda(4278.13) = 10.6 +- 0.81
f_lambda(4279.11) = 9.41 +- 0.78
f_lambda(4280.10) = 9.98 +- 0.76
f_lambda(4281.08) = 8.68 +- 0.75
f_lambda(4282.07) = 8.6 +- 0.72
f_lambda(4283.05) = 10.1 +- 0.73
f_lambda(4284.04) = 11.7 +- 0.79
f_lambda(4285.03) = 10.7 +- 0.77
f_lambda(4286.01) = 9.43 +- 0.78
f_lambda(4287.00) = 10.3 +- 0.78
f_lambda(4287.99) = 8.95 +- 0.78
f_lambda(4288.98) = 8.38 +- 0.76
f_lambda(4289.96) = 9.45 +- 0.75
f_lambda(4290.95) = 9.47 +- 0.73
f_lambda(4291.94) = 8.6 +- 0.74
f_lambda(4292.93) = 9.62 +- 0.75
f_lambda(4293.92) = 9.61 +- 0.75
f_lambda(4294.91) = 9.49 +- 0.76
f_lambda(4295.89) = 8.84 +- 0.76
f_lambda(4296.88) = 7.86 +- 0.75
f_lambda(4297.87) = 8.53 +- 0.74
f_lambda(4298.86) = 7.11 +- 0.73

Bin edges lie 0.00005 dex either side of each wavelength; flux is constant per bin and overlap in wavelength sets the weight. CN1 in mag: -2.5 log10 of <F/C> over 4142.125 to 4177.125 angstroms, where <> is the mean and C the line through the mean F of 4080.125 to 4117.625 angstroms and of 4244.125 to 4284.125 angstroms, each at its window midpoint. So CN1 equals 0.07 mag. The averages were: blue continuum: 9.55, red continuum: 9.84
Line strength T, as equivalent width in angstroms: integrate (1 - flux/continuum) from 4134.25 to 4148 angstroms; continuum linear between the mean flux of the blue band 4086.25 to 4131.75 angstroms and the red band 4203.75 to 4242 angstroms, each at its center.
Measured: 0.99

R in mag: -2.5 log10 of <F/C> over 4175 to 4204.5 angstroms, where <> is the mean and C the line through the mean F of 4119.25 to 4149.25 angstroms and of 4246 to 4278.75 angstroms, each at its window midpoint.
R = 0.08 mag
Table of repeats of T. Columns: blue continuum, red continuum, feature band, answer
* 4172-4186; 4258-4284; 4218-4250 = -2.2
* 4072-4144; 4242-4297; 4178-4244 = 1.1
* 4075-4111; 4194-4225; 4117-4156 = 0.7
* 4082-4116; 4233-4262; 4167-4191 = 2.7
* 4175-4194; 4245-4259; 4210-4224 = -1.2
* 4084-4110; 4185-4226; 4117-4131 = -0.6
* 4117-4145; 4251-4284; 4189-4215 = -0.2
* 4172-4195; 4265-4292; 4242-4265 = -1.9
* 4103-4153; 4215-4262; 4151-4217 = 2.4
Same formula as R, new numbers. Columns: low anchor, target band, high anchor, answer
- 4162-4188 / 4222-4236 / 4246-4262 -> 0.09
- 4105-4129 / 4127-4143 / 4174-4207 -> 0.02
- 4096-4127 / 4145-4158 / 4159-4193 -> 0.03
